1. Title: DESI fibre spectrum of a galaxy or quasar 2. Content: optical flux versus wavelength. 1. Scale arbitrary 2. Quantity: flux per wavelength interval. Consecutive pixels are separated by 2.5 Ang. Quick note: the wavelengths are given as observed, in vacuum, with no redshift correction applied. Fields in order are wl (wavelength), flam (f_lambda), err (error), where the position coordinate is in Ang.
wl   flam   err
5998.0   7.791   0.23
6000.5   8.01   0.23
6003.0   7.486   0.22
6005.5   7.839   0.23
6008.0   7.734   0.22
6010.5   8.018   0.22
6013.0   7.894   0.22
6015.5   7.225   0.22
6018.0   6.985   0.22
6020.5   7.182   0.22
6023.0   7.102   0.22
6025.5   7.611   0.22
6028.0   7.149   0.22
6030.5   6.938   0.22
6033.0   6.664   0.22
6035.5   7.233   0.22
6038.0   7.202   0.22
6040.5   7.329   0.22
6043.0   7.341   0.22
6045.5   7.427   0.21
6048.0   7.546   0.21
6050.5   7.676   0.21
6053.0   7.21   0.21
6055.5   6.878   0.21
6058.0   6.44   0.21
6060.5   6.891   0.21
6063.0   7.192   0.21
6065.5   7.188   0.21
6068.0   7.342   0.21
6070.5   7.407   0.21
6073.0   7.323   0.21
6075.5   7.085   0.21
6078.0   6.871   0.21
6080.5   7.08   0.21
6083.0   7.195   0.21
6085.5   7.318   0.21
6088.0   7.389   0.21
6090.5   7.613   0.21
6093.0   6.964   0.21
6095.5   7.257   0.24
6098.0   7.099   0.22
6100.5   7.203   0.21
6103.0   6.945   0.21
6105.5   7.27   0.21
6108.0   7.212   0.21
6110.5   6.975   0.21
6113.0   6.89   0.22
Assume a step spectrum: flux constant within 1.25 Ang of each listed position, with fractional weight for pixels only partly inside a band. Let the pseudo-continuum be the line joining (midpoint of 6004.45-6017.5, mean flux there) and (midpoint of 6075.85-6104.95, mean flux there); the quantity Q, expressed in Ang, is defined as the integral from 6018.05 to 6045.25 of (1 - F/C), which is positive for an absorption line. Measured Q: 1.4 Ang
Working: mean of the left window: 7.7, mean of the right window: 7.18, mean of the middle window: 7.18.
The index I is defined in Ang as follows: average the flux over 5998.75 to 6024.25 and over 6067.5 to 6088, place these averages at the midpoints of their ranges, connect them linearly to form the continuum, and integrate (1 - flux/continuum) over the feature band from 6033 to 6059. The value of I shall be 0.6 Ang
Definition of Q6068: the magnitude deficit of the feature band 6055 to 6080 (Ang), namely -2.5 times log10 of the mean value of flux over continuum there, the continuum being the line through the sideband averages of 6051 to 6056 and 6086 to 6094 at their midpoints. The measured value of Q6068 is 0.02 mag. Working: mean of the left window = 7.16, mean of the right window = 7.33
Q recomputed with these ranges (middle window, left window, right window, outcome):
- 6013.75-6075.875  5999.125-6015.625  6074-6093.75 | 2.5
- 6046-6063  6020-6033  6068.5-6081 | 0.1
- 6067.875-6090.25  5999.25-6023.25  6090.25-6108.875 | 0.1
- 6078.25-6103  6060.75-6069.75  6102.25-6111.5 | -0.2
